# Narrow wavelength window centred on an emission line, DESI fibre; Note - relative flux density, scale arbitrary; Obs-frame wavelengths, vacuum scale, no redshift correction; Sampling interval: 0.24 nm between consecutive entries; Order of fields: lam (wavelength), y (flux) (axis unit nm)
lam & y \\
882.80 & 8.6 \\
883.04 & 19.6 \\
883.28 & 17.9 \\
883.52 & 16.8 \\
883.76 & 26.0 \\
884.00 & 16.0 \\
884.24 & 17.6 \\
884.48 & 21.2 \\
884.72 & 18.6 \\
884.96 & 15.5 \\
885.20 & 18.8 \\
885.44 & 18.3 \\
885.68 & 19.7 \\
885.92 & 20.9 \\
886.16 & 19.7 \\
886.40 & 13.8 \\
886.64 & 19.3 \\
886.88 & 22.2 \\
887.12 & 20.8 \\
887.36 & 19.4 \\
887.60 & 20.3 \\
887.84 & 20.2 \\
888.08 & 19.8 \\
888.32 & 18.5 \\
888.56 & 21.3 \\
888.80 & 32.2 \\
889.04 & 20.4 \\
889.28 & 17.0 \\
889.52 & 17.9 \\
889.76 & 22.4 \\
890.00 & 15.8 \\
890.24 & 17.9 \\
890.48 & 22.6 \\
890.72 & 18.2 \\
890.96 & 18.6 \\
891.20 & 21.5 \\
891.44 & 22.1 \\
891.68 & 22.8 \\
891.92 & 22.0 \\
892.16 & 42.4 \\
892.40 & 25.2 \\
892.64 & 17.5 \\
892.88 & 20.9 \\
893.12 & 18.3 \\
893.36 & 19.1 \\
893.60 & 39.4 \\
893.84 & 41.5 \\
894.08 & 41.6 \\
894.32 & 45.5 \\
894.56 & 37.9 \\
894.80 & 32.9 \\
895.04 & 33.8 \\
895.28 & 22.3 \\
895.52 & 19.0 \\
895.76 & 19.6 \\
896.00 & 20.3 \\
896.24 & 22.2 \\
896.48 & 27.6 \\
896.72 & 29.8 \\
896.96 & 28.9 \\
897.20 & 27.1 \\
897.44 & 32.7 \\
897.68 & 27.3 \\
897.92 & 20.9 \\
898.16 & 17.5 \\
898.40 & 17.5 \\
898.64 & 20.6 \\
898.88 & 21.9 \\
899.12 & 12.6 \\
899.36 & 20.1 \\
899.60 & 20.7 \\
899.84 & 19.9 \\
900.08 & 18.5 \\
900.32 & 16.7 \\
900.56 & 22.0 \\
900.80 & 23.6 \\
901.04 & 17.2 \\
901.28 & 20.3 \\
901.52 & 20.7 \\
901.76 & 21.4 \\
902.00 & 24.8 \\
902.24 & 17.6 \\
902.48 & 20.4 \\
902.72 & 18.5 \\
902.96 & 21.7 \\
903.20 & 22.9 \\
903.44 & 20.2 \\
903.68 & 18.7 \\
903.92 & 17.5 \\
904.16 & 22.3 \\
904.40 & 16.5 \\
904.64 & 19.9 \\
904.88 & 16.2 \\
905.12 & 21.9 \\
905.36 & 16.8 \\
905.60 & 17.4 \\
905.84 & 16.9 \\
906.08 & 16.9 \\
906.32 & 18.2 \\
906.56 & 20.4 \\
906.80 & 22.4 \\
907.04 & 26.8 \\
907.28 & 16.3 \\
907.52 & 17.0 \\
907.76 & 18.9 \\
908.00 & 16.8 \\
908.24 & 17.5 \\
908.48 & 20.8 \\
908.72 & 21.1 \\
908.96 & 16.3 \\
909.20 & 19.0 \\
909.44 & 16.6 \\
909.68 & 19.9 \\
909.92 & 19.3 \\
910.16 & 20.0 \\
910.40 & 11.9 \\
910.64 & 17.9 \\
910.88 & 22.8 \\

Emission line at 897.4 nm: [N II]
